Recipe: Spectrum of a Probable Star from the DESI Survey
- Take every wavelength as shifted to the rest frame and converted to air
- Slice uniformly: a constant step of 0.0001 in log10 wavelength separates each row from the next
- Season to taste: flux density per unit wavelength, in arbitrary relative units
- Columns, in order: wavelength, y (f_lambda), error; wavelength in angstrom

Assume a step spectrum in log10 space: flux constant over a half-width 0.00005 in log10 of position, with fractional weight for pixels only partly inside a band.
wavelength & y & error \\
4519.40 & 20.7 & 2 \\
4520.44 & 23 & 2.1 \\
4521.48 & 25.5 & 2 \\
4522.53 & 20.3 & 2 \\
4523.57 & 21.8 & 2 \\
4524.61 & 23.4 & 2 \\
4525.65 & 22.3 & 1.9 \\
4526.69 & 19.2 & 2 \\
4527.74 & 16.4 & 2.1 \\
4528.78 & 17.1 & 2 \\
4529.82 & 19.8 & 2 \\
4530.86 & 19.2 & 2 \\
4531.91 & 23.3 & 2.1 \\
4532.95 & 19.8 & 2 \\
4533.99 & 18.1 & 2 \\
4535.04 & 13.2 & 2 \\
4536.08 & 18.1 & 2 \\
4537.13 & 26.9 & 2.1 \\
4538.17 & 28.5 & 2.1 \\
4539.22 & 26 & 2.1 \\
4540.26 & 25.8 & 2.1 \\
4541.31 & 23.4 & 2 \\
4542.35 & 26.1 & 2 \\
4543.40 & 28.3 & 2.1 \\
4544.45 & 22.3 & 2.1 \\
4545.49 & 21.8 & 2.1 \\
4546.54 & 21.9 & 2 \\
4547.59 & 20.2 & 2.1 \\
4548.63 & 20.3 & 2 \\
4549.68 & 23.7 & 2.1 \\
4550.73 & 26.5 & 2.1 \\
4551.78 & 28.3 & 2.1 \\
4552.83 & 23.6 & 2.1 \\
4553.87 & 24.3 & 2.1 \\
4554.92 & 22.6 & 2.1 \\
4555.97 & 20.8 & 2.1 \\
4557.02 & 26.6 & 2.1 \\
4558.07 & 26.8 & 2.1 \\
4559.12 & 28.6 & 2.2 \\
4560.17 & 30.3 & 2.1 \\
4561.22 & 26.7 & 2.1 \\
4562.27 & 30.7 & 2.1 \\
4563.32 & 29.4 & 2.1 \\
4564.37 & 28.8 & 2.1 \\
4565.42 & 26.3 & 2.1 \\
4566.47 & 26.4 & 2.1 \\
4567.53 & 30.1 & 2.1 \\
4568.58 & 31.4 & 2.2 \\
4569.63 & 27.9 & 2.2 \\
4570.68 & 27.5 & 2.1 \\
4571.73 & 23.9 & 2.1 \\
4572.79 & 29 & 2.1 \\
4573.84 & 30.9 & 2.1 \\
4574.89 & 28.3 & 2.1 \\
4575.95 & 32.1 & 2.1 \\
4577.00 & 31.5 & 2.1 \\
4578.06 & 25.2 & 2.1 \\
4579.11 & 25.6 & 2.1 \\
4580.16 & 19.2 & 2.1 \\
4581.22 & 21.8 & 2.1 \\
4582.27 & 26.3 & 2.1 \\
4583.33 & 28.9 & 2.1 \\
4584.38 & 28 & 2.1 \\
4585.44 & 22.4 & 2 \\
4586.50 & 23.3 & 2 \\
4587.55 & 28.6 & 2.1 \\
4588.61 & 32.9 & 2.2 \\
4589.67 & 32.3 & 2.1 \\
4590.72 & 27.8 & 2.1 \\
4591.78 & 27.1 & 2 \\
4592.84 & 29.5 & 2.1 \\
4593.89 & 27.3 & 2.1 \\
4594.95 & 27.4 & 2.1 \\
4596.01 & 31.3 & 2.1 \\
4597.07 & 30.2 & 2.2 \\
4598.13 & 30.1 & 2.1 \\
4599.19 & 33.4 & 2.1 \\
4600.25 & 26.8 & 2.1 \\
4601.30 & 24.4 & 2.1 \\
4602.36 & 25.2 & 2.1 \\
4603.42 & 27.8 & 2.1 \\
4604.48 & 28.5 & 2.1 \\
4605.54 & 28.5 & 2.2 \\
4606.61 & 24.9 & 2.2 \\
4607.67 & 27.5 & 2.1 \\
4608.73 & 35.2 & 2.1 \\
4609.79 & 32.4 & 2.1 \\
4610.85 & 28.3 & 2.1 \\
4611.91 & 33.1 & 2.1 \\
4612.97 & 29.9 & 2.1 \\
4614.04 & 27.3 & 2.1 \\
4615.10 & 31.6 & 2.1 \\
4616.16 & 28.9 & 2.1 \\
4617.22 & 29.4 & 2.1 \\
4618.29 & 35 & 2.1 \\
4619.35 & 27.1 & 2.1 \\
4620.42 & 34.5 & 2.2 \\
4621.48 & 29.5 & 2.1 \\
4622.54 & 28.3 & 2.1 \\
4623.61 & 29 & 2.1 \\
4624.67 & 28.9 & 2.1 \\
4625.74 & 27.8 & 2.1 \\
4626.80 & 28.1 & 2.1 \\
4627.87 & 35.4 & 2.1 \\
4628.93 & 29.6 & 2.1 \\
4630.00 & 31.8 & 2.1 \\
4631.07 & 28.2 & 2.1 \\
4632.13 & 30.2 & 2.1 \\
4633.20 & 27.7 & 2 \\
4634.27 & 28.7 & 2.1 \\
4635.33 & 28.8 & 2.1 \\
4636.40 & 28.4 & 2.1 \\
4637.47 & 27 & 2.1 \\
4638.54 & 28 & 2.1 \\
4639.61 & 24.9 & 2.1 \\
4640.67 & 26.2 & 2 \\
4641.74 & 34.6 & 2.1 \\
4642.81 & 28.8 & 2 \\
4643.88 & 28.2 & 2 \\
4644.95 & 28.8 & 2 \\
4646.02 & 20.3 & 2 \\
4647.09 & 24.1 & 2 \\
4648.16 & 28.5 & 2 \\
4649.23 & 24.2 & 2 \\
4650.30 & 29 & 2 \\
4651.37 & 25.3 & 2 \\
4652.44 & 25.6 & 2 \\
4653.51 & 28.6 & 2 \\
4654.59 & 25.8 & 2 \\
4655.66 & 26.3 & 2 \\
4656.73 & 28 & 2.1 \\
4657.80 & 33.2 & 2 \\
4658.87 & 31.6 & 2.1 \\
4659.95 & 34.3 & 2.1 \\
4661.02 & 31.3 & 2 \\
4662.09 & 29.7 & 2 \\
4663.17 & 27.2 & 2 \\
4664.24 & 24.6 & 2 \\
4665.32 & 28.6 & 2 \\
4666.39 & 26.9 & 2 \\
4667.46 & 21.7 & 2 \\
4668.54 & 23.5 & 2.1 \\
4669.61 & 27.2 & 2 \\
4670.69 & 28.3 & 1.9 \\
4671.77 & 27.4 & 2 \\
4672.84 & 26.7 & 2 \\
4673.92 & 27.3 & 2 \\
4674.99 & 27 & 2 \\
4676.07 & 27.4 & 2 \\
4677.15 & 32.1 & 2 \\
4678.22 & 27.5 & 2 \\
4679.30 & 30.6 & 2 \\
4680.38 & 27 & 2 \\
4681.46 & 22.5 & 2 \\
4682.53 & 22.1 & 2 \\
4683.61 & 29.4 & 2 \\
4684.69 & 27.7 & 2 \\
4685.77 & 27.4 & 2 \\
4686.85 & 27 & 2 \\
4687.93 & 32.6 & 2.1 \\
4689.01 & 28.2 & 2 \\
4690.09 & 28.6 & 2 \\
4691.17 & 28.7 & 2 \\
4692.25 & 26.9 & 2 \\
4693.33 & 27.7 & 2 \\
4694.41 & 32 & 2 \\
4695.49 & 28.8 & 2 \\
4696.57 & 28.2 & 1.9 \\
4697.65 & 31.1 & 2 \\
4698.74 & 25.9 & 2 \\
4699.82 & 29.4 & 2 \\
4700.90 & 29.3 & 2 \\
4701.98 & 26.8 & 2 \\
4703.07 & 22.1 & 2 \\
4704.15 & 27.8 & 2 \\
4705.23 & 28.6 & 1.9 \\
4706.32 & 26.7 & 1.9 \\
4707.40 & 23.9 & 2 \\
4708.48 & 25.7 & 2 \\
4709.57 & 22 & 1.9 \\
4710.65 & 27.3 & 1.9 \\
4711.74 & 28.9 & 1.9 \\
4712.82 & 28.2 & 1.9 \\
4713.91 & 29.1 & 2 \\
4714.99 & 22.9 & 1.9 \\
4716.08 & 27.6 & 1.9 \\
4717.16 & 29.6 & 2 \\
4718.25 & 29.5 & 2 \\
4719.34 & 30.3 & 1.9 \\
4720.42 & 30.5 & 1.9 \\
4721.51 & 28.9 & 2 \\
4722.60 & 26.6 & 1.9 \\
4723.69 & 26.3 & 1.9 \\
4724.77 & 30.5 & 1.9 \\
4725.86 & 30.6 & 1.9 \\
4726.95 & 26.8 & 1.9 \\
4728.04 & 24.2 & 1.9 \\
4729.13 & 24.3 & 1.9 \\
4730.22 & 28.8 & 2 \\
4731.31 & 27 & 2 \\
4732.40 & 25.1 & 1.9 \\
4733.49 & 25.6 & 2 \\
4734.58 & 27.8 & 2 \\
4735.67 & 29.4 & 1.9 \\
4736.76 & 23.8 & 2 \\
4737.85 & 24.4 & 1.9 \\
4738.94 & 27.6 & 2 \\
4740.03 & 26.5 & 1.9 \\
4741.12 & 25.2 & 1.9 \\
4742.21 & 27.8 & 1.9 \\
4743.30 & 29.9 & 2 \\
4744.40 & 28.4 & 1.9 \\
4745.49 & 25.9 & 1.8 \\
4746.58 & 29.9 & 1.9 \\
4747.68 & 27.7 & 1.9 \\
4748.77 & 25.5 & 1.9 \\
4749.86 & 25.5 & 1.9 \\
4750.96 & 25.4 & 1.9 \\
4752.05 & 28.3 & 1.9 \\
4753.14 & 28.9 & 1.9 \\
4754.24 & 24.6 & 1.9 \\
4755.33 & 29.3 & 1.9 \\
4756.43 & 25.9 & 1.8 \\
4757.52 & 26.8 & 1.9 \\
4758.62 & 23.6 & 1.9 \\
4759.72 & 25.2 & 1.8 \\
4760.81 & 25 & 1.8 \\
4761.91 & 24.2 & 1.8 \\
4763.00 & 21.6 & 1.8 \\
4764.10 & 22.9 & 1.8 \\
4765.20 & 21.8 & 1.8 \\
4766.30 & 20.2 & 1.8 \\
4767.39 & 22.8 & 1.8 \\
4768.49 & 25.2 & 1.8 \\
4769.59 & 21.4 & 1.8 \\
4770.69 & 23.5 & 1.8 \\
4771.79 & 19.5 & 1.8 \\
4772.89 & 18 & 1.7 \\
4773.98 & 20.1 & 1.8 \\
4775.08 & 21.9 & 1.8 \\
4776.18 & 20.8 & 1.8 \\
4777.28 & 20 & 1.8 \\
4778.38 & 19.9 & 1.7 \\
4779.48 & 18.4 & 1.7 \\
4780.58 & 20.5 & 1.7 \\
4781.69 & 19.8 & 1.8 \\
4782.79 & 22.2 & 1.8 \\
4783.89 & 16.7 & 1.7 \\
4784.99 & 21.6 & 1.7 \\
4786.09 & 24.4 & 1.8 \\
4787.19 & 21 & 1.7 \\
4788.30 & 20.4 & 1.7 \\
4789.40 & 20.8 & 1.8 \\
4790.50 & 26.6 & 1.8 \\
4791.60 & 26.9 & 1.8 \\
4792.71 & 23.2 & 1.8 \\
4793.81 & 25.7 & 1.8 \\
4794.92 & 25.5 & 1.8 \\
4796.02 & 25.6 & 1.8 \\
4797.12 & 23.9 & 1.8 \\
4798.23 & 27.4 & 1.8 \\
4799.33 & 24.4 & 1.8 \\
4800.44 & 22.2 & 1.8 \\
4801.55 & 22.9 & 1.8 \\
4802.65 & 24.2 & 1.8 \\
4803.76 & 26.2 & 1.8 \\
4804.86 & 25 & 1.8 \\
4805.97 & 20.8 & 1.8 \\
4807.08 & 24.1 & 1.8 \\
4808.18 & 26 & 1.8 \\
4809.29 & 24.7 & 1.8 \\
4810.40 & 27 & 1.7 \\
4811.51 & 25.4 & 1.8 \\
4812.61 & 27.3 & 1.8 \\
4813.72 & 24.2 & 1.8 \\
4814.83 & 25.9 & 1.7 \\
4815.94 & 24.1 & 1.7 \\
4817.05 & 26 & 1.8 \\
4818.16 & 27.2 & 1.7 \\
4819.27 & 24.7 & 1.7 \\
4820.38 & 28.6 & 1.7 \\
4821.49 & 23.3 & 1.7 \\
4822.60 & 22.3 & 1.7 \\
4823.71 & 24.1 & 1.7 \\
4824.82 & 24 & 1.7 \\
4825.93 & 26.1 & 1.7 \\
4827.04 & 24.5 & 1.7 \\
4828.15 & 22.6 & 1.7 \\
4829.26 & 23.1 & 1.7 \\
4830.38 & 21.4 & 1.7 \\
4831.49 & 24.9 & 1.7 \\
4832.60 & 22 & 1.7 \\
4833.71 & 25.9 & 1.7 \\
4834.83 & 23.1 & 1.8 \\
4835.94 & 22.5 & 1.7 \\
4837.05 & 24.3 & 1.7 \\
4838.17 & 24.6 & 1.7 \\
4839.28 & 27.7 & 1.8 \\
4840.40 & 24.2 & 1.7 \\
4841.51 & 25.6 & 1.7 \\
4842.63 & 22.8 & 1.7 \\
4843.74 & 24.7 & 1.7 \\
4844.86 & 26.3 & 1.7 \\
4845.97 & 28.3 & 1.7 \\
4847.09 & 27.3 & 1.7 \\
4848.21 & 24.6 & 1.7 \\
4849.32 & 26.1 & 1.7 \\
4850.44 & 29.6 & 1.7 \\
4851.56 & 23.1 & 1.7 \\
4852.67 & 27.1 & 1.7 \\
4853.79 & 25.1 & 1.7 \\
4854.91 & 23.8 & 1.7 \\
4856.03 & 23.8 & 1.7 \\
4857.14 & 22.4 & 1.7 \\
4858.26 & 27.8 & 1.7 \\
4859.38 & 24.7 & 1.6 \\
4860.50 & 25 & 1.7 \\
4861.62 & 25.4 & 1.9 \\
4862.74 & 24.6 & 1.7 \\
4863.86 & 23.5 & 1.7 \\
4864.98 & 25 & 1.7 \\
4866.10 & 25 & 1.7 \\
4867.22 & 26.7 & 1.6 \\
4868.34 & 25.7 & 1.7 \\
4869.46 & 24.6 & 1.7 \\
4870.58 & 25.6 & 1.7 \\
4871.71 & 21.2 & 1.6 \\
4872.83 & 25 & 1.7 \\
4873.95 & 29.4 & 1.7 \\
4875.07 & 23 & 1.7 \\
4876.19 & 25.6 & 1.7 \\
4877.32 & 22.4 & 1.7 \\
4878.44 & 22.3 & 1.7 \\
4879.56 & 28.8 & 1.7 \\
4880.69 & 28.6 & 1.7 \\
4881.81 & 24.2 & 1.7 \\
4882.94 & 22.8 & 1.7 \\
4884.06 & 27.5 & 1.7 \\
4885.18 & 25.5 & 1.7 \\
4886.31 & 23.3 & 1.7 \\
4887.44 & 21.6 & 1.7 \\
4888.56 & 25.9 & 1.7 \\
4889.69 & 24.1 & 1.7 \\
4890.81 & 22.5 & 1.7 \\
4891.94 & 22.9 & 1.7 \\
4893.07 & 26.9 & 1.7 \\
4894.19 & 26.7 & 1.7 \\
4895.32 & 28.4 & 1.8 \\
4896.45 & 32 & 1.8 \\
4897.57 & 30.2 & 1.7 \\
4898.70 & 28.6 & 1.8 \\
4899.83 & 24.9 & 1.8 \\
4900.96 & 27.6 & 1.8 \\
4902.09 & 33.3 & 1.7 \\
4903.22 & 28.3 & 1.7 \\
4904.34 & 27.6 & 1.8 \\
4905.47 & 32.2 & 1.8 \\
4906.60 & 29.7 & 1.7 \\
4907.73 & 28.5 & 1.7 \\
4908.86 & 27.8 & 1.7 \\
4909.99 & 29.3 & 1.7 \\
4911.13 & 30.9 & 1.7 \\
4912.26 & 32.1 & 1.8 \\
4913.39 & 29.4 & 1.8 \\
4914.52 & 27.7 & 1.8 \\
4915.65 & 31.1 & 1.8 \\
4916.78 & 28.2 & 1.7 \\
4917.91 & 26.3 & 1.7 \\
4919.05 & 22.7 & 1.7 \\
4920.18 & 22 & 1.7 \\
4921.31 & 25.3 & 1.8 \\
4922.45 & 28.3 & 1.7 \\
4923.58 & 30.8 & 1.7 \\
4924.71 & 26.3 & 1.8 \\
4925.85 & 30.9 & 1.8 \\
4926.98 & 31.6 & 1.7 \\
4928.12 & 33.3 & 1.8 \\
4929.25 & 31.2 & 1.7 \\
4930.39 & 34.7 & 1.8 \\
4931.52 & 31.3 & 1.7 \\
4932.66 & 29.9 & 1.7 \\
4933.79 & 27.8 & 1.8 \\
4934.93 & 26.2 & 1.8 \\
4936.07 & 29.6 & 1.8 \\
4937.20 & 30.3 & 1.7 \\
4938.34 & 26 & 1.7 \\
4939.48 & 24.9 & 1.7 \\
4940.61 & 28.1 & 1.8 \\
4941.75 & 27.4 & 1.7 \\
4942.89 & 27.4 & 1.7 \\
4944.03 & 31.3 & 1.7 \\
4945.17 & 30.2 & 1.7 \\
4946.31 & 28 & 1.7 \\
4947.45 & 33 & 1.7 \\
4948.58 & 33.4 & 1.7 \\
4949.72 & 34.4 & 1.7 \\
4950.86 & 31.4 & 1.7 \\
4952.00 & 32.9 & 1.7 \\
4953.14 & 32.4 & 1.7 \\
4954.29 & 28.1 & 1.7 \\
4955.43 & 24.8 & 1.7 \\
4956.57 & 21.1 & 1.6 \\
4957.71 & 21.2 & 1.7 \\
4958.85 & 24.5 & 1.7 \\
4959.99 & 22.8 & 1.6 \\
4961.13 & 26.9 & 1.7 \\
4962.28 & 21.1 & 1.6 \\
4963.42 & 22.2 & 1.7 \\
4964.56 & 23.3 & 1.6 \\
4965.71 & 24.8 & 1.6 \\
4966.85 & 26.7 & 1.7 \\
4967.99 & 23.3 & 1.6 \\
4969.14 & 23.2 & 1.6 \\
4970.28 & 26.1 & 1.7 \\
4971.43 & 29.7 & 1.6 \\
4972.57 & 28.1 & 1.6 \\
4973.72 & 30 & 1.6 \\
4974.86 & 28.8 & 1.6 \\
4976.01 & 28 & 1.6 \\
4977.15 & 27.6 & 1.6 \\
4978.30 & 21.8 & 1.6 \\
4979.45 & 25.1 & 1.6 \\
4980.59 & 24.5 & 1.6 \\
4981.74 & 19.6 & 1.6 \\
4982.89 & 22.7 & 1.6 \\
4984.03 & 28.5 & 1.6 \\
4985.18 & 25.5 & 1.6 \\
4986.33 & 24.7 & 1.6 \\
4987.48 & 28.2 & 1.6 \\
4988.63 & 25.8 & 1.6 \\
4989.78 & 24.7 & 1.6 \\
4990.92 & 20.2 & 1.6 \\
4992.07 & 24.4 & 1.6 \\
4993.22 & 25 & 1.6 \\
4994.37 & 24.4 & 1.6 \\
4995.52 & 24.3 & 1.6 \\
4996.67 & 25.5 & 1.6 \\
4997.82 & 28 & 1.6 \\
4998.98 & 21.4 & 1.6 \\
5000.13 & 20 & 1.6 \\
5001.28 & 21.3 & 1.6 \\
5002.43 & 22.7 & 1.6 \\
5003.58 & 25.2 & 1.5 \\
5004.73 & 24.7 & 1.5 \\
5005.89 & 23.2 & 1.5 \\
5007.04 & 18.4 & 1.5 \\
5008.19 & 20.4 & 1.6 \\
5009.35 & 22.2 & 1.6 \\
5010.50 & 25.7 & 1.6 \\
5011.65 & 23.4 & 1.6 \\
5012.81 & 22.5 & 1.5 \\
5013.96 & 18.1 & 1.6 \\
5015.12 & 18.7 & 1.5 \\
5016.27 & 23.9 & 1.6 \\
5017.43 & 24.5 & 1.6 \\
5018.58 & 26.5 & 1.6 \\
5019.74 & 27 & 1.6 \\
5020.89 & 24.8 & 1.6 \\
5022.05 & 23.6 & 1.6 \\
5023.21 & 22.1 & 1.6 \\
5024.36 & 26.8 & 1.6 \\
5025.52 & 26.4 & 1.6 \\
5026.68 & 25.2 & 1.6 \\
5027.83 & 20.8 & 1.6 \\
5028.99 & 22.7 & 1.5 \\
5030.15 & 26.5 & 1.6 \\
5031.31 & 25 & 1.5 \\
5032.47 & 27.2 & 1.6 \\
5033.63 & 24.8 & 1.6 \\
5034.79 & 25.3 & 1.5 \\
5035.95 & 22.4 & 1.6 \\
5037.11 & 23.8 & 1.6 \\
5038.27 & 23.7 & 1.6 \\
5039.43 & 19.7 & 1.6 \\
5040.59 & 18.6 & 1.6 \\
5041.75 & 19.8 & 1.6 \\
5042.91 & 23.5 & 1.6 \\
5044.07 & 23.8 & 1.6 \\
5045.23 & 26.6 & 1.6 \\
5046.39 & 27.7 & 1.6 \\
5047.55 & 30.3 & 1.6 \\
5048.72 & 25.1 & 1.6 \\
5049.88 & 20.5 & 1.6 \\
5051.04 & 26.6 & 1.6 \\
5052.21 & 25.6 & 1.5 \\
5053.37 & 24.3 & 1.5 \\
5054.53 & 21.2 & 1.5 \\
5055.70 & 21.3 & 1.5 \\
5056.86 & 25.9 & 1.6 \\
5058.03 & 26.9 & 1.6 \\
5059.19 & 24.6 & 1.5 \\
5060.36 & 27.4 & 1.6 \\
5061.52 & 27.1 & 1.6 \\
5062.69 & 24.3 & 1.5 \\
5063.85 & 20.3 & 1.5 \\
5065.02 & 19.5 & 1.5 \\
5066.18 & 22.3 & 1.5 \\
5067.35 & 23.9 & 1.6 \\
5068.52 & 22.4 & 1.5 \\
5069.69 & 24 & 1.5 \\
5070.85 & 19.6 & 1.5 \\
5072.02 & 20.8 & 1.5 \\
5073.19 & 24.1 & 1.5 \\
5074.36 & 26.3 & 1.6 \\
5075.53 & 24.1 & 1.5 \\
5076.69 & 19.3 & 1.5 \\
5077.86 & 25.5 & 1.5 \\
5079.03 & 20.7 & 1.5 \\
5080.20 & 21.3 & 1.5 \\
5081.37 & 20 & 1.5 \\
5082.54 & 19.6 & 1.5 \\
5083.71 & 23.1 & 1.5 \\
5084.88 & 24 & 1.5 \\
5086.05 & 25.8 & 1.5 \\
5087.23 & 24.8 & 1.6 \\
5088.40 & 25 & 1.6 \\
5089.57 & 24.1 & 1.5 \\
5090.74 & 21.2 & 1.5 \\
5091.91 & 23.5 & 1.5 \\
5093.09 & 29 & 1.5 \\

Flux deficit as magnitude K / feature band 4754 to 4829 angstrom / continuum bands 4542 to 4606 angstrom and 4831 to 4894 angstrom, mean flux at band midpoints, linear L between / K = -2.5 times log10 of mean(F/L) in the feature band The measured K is 0.08 mag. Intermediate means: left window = 27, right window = 25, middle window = 23.6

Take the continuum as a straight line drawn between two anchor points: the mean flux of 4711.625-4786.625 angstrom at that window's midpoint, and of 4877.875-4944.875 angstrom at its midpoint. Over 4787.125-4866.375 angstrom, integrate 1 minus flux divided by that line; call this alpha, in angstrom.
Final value 5.1 angstrom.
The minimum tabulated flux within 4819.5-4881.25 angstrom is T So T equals 21.2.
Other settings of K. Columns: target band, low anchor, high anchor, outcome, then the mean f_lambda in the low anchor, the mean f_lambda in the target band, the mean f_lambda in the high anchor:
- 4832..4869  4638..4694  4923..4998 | 0.09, 27.6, 25.1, 27.1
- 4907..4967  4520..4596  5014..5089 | -0.17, 25.2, 28.2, 23.7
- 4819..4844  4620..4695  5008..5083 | 0.08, 28.1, 24.2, 23.5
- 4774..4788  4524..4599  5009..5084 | 0.20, 25.5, 20.6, 23.6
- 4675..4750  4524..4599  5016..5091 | -0.10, 25.5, 27.5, 23.8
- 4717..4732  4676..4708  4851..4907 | -0.02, 27.8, 28.1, 25.8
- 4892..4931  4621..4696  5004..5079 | -0.15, 28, 28.9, 23.6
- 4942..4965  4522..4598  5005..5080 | -0.15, 25.3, 27.5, 23.6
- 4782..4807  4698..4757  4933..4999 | 0.15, 27.1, 23.5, 26.4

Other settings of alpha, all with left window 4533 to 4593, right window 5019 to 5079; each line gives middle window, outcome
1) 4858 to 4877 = -0.3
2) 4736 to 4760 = -1.4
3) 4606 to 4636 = -4.9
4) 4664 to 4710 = -3.3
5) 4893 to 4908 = -2.7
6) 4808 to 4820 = -0.4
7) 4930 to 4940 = -1.8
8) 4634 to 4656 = -1.3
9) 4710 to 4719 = -0.9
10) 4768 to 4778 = 1.6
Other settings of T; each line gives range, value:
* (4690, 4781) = 18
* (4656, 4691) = 21.7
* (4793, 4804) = 22.2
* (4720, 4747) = 23.8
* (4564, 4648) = 19.2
